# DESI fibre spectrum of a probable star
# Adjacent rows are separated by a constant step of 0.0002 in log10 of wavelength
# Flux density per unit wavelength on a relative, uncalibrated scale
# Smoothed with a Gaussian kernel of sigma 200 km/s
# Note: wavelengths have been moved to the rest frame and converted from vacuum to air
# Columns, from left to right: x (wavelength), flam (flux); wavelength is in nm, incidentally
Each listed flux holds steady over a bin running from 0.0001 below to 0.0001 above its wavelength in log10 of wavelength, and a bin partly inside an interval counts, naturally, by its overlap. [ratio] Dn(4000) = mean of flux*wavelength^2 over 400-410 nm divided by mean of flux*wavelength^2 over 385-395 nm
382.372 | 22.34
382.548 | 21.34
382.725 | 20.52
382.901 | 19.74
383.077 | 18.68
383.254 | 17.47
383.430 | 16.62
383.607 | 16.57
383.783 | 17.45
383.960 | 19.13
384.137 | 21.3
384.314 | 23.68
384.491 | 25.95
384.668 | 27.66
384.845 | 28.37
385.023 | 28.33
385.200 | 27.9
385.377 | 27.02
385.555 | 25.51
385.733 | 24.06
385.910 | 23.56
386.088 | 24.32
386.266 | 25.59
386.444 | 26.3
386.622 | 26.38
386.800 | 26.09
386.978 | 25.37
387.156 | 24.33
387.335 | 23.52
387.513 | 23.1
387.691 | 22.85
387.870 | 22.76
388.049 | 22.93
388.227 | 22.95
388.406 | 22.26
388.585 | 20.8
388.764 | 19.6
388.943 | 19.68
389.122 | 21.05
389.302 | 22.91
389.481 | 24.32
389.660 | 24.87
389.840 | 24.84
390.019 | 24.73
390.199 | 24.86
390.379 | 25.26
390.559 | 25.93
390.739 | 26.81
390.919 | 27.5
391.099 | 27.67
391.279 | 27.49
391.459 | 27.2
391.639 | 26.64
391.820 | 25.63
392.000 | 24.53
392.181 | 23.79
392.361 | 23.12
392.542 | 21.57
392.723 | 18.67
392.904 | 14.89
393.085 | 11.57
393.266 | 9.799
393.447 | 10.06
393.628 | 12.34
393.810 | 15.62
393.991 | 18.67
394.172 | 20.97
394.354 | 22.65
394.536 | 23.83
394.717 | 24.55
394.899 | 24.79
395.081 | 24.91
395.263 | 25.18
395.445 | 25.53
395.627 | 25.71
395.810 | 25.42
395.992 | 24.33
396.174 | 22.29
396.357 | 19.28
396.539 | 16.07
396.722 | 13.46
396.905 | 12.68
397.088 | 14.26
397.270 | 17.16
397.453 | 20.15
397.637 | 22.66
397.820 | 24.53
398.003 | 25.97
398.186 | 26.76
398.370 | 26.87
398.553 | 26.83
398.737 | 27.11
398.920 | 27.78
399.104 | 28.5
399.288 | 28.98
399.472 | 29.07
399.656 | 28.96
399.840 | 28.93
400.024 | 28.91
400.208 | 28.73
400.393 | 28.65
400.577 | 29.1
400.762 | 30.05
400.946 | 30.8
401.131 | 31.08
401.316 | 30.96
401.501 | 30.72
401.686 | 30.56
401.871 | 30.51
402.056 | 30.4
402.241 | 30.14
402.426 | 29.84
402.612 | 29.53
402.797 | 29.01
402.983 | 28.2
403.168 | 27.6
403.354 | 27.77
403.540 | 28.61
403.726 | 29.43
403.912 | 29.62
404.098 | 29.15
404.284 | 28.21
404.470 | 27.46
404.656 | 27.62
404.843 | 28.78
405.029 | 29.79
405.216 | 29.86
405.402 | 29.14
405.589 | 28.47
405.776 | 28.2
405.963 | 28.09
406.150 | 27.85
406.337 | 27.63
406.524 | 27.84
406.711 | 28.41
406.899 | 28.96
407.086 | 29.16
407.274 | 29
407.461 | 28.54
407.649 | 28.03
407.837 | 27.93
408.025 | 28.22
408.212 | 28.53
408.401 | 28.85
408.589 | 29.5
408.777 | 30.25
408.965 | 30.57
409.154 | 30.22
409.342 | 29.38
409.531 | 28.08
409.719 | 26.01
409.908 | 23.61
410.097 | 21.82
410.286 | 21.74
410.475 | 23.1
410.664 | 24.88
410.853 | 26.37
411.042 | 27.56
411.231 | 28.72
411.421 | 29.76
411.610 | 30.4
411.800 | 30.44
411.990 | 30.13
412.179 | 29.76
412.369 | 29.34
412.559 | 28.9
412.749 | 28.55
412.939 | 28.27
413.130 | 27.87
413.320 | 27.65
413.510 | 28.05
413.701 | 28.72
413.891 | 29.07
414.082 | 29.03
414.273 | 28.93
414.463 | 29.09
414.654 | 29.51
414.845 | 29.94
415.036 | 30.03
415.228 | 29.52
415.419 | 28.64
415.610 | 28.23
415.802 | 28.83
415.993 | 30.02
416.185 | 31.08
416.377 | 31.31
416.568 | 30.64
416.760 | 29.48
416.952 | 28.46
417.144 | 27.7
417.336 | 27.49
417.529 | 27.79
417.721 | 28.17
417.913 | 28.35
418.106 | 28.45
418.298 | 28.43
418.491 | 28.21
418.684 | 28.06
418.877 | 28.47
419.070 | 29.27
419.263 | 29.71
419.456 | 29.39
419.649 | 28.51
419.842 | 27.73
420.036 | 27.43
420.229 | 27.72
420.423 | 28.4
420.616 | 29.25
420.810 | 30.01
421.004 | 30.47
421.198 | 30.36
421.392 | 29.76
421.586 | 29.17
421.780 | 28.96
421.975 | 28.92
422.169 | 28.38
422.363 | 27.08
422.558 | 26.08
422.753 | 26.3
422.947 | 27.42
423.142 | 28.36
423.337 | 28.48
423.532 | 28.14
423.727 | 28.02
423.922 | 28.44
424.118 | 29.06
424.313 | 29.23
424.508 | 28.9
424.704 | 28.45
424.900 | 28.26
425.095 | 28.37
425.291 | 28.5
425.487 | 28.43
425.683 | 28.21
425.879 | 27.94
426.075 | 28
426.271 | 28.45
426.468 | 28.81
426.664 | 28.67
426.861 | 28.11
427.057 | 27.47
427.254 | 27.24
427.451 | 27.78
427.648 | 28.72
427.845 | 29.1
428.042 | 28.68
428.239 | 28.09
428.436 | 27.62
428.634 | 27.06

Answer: 1.4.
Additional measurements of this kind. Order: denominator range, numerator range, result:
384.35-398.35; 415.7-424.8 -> 1.45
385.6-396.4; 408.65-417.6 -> 1.39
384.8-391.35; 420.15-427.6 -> 1.38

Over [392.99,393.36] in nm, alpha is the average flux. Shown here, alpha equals 10.7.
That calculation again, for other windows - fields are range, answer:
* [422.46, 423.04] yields 26.6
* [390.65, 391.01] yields 27.2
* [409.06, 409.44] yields 29.8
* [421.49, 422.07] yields 29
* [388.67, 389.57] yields 21.5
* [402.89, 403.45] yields 27.9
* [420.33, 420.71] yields 28.9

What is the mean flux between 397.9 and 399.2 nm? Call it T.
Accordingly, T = 27.1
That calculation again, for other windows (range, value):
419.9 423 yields 28.5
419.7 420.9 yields 28.4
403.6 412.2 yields 28.1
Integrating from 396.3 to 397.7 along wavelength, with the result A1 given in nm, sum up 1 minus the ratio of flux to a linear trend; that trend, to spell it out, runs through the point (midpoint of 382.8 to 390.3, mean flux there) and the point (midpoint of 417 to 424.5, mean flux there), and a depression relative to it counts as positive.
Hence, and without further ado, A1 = 0.45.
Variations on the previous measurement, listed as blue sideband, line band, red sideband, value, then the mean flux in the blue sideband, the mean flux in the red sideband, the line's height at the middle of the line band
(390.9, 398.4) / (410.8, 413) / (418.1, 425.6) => -0.27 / 21.2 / 28.5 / 25.9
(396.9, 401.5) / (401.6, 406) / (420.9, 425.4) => -0.34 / 26.6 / 28.5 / 26.9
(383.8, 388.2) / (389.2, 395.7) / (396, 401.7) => 0.66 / 24.7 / 25.3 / 25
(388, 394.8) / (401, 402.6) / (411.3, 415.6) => -0.33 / 21.9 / 29.1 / 25.3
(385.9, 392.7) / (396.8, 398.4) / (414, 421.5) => 0.29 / 24.2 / 29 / 25.6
